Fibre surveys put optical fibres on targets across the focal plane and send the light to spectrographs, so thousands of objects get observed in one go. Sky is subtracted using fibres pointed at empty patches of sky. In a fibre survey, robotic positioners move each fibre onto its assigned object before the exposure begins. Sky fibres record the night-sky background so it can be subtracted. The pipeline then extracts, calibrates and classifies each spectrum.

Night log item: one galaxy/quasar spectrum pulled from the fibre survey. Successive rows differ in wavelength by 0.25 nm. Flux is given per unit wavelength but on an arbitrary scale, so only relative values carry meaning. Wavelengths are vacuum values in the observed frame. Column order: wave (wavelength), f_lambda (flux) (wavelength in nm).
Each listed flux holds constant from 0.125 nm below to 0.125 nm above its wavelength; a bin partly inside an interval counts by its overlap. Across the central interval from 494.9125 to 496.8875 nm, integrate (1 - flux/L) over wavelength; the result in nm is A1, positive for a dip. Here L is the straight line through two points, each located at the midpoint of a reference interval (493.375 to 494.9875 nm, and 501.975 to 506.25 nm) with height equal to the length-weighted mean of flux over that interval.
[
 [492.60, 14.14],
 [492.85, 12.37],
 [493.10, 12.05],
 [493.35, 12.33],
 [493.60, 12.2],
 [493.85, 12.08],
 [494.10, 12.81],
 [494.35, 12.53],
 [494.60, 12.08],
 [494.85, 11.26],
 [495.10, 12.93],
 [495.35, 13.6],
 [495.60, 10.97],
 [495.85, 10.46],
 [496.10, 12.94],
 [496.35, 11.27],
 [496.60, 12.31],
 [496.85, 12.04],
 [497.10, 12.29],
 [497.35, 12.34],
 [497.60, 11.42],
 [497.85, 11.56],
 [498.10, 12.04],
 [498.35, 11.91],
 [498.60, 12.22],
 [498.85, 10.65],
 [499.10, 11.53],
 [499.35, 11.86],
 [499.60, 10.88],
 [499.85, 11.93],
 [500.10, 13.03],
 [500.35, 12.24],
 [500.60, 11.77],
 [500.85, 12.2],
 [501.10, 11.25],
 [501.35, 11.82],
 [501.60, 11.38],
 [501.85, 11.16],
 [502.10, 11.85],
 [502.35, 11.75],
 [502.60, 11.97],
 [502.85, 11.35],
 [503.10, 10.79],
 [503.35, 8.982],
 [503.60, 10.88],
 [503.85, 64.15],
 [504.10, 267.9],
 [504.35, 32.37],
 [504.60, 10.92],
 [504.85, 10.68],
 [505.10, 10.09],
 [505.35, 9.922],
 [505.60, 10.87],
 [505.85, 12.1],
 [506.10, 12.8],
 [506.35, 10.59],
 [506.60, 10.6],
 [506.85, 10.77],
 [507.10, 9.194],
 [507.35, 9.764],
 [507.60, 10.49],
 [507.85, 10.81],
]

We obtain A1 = 0.415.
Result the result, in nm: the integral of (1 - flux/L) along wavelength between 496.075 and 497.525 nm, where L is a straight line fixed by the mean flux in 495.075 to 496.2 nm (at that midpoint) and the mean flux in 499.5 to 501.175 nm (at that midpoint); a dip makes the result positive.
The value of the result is -0.01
